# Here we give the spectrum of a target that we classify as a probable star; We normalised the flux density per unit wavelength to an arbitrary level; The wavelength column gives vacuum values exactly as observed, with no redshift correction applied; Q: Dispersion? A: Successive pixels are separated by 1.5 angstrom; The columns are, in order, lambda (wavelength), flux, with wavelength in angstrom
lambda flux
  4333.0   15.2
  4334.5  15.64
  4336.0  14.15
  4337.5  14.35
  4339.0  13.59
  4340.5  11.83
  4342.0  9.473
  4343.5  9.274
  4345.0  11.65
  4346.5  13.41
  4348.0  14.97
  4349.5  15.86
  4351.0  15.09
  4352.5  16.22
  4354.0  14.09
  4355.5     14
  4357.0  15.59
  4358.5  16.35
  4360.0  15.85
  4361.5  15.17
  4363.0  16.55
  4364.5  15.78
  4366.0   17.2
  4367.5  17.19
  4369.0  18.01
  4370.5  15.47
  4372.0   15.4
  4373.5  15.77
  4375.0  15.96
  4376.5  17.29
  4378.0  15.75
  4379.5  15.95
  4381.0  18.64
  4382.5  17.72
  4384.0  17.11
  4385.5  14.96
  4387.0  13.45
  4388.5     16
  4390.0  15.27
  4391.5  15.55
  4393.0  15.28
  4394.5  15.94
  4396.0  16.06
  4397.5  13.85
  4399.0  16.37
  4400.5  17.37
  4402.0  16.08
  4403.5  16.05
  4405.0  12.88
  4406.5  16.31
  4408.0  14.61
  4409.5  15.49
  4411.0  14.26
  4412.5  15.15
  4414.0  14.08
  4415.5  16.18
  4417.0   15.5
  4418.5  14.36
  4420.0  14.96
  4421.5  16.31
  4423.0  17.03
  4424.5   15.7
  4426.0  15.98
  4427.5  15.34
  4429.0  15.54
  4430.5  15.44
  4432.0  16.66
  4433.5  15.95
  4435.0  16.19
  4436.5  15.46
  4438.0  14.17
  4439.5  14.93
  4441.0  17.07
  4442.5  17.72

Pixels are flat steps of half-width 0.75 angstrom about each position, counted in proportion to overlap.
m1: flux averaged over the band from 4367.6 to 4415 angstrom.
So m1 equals 15.8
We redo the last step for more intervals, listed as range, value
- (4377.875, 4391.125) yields 16.1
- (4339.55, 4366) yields 14.3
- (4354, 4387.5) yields 16.1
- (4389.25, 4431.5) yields 15.5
